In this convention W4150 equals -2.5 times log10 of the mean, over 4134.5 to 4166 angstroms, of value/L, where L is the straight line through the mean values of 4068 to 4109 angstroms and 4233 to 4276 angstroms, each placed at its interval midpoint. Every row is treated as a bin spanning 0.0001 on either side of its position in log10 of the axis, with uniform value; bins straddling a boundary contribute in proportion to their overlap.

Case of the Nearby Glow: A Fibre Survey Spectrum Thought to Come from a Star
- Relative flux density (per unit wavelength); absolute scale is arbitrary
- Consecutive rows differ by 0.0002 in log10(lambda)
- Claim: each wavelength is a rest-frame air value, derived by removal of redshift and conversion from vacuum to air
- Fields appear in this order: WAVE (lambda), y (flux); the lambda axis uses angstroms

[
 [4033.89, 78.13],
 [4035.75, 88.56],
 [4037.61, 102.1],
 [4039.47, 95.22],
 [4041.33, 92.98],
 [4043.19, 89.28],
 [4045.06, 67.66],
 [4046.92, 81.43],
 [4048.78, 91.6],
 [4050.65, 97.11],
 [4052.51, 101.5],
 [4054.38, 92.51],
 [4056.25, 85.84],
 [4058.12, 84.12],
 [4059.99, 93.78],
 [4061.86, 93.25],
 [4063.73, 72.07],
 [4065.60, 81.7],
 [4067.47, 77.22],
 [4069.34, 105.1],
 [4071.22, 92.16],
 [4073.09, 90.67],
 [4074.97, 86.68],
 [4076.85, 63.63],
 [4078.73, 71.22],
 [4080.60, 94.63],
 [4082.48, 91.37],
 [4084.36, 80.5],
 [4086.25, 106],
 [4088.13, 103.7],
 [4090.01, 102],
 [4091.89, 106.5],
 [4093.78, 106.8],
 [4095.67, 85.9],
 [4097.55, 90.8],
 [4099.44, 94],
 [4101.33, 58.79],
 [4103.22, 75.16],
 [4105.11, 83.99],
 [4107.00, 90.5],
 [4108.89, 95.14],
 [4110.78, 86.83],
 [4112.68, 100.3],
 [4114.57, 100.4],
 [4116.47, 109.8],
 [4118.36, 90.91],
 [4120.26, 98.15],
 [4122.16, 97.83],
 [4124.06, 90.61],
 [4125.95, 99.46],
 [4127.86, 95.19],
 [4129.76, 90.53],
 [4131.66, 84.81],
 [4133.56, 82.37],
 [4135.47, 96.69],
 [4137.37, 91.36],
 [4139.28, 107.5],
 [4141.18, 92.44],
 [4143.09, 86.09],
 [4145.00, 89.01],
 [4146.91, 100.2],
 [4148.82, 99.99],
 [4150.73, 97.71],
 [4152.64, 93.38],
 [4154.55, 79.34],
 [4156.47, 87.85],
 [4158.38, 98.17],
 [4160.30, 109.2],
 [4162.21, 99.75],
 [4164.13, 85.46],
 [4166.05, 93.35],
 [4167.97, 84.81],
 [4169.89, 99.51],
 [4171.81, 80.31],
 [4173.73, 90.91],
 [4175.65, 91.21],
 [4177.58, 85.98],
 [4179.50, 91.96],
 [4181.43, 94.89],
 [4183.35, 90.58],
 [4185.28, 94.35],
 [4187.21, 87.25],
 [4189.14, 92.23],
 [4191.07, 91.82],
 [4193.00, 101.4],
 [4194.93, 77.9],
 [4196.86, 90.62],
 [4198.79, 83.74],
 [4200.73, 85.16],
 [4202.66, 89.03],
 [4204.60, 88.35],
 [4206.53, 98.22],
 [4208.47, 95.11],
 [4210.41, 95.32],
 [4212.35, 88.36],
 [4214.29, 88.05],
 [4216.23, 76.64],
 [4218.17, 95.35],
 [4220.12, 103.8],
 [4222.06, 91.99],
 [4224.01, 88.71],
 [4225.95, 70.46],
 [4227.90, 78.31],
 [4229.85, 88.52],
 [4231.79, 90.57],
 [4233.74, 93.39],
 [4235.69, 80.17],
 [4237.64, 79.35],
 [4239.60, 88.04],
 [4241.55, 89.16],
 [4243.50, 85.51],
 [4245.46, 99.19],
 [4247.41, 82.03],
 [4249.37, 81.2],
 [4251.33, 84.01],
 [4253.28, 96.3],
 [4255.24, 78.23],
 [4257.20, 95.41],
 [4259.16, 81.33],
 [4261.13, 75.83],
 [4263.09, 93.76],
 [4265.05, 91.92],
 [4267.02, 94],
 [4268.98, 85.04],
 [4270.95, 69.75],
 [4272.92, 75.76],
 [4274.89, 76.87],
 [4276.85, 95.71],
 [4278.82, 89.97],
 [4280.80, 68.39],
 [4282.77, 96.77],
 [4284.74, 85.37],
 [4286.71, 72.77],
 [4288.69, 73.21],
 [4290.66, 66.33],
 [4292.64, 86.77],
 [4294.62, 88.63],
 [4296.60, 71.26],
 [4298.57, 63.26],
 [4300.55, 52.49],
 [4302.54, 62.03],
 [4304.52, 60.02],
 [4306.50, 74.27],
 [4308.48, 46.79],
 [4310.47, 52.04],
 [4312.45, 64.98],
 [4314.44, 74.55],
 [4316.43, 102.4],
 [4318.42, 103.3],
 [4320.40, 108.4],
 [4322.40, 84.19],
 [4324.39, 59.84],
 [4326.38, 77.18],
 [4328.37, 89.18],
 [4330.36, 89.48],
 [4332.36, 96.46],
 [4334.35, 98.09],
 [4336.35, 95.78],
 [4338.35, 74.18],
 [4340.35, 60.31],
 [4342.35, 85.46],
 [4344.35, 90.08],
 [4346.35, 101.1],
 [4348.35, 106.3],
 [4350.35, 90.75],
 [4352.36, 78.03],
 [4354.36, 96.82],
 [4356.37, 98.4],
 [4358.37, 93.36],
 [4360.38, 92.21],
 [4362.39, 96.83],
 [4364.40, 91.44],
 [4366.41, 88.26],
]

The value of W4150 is -0.08 mag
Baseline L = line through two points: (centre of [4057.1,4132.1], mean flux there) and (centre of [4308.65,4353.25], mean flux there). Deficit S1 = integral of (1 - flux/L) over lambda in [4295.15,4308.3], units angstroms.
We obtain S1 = 3.4 angstroms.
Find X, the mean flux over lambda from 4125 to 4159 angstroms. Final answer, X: 92.9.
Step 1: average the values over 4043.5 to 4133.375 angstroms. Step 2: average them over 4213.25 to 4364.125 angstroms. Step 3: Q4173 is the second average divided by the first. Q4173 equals 0.93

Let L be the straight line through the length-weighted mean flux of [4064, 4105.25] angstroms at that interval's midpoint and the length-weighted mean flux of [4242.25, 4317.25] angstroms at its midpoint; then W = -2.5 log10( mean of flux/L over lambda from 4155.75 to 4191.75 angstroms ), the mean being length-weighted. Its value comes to -0.10 mag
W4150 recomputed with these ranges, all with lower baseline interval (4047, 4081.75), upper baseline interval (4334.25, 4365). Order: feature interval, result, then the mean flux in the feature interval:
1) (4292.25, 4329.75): 0.20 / 74.8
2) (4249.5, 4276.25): 0.06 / 84.5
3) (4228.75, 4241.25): 0.03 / 86.7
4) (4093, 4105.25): 0.04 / 84.8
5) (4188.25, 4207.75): -0.01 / 89.9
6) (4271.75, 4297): 0.11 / 80.7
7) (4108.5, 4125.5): -0.10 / 96.8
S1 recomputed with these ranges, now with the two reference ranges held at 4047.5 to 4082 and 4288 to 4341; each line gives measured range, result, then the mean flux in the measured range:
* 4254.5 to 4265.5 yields -0.9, 86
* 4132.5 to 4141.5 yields -1.0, 94.1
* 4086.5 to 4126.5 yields -3.8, 93.9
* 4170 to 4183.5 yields -1.2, 90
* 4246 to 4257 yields -0.8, 85.8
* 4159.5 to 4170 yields -1.4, 94.8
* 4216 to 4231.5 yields -1.3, 87.4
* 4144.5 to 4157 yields -1.3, 92.8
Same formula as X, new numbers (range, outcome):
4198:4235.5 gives 88.7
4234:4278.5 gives 85.6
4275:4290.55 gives 81.9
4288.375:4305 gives 69.5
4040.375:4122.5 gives 90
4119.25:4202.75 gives 92.1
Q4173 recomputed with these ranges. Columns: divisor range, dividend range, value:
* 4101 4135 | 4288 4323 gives 0.81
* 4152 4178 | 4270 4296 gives 0.88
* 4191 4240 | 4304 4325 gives 0.86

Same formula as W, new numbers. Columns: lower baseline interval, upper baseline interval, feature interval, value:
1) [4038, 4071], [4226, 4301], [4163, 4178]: -0.05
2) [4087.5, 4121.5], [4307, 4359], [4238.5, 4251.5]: 0.01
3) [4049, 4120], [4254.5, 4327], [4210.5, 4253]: -0.07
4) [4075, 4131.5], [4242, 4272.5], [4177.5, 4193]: -0.04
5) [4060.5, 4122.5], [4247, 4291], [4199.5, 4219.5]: -0.05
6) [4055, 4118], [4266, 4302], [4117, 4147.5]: -0.08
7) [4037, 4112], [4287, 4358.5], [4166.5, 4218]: -0.06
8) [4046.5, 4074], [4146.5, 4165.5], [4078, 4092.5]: -0.04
